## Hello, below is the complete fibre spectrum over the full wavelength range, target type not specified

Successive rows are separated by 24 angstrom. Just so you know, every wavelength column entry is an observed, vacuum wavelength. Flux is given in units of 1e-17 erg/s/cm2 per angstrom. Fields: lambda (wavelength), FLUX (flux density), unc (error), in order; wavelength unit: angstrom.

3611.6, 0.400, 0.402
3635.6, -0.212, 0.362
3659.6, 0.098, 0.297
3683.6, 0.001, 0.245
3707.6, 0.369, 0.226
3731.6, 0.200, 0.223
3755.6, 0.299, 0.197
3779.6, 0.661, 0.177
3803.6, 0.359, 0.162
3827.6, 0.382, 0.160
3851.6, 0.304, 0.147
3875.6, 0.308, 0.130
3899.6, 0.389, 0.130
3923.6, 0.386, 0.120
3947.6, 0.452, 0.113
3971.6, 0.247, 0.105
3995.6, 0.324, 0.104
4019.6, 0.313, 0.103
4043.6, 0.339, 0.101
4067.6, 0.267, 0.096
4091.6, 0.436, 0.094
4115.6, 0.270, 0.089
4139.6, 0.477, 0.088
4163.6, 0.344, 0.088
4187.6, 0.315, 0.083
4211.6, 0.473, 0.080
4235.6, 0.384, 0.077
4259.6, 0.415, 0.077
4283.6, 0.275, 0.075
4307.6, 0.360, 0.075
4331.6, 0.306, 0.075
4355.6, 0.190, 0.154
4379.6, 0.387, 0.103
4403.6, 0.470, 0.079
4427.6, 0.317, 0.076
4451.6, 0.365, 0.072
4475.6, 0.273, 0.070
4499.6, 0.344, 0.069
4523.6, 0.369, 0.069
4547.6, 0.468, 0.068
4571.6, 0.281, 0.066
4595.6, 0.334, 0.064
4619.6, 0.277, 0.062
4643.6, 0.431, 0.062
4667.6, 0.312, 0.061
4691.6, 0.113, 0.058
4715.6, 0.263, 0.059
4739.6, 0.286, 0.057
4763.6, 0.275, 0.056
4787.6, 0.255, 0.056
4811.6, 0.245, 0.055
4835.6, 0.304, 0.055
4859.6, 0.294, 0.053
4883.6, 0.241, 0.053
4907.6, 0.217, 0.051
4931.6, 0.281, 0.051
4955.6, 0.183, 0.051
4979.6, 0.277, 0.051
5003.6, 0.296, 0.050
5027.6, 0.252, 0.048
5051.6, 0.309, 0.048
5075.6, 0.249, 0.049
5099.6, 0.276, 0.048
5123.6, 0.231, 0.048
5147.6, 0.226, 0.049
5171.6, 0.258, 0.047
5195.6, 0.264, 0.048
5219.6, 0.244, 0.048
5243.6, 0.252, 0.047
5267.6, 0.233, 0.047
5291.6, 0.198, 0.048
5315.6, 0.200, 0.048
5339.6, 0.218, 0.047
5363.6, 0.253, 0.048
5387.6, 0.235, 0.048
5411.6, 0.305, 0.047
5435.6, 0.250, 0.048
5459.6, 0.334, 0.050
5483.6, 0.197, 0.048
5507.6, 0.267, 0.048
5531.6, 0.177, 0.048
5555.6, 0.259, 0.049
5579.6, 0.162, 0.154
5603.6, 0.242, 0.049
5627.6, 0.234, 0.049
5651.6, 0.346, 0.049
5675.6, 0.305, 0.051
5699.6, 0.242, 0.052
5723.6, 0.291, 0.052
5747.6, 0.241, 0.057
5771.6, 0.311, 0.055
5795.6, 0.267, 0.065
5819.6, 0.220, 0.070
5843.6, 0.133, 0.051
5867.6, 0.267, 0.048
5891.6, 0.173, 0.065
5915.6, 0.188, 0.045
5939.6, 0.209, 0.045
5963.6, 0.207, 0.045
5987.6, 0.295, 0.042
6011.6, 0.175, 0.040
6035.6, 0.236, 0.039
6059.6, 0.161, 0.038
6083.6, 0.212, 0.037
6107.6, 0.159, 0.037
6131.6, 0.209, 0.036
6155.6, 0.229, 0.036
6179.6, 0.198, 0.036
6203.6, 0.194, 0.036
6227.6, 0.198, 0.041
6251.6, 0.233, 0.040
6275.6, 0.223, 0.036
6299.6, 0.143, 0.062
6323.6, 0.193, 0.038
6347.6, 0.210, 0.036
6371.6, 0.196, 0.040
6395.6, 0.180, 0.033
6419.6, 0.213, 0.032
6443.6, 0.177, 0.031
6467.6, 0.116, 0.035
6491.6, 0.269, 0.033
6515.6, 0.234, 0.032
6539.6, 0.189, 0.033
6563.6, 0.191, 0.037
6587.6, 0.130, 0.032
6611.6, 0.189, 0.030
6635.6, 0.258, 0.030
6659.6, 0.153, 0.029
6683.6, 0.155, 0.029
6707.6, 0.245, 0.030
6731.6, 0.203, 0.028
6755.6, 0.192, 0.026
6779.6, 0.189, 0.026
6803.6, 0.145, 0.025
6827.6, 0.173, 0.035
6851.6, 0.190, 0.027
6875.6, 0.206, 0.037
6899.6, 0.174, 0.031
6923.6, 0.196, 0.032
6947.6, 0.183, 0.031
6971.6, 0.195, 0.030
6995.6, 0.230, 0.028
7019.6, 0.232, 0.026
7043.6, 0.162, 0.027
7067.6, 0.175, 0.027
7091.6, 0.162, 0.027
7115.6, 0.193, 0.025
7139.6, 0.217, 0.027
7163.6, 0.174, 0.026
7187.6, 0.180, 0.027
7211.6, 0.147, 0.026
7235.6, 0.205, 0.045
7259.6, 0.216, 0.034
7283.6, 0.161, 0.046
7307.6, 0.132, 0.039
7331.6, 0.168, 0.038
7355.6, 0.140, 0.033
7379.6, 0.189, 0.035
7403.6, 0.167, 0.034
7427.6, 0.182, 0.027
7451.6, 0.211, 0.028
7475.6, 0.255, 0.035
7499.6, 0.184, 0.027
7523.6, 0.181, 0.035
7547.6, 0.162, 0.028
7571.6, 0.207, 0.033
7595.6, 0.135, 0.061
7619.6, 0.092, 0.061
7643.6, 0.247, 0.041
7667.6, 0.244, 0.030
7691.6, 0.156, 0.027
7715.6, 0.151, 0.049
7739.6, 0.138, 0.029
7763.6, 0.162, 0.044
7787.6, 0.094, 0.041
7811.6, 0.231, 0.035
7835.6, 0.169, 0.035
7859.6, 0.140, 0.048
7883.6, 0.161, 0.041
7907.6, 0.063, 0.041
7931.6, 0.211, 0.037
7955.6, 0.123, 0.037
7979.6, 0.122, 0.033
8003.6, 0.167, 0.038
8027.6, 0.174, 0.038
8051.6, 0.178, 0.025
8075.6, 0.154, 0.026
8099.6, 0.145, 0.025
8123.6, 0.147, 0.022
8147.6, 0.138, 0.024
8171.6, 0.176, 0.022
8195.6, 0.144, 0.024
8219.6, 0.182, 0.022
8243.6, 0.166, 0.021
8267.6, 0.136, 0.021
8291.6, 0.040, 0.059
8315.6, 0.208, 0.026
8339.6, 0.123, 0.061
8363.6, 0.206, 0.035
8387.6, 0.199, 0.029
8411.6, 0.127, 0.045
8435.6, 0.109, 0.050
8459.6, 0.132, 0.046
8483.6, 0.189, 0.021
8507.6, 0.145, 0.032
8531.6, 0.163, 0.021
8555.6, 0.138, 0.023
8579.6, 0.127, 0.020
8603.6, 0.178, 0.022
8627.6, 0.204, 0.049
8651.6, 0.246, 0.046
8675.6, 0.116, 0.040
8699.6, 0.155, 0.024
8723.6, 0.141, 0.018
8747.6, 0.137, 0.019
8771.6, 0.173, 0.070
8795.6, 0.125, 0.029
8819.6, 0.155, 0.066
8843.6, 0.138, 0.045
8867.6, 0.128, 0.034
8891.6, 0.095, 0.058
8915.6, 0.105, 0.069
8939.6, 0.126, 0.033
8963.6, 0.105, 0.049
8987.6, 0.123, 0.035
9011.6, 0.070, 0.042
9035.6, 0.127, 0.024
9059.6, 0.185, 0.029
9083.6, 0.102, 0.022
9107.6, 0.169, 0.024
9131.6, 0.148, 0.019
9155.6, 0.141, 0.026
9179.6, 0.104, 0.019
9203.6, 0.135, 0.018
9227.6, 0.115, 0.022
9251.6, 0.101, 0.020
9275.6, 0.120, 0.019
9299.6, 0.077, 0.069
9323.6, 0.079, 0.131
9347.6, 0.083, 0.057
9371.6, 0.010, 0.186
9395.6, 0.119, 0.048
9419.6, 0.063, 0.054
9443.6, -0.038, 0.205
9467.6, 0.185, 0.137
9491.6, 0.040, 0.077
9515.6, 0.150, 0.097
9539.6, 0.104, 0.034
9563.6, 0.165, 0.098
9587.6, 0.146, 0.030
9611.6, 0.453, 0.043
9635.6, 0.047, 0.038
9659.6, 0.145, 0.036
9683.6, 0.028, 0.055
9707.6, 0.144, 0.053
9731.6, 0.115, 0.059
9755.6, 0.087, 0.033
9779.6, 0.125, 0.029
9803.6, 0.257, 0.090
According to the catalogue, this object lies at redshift 1.58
